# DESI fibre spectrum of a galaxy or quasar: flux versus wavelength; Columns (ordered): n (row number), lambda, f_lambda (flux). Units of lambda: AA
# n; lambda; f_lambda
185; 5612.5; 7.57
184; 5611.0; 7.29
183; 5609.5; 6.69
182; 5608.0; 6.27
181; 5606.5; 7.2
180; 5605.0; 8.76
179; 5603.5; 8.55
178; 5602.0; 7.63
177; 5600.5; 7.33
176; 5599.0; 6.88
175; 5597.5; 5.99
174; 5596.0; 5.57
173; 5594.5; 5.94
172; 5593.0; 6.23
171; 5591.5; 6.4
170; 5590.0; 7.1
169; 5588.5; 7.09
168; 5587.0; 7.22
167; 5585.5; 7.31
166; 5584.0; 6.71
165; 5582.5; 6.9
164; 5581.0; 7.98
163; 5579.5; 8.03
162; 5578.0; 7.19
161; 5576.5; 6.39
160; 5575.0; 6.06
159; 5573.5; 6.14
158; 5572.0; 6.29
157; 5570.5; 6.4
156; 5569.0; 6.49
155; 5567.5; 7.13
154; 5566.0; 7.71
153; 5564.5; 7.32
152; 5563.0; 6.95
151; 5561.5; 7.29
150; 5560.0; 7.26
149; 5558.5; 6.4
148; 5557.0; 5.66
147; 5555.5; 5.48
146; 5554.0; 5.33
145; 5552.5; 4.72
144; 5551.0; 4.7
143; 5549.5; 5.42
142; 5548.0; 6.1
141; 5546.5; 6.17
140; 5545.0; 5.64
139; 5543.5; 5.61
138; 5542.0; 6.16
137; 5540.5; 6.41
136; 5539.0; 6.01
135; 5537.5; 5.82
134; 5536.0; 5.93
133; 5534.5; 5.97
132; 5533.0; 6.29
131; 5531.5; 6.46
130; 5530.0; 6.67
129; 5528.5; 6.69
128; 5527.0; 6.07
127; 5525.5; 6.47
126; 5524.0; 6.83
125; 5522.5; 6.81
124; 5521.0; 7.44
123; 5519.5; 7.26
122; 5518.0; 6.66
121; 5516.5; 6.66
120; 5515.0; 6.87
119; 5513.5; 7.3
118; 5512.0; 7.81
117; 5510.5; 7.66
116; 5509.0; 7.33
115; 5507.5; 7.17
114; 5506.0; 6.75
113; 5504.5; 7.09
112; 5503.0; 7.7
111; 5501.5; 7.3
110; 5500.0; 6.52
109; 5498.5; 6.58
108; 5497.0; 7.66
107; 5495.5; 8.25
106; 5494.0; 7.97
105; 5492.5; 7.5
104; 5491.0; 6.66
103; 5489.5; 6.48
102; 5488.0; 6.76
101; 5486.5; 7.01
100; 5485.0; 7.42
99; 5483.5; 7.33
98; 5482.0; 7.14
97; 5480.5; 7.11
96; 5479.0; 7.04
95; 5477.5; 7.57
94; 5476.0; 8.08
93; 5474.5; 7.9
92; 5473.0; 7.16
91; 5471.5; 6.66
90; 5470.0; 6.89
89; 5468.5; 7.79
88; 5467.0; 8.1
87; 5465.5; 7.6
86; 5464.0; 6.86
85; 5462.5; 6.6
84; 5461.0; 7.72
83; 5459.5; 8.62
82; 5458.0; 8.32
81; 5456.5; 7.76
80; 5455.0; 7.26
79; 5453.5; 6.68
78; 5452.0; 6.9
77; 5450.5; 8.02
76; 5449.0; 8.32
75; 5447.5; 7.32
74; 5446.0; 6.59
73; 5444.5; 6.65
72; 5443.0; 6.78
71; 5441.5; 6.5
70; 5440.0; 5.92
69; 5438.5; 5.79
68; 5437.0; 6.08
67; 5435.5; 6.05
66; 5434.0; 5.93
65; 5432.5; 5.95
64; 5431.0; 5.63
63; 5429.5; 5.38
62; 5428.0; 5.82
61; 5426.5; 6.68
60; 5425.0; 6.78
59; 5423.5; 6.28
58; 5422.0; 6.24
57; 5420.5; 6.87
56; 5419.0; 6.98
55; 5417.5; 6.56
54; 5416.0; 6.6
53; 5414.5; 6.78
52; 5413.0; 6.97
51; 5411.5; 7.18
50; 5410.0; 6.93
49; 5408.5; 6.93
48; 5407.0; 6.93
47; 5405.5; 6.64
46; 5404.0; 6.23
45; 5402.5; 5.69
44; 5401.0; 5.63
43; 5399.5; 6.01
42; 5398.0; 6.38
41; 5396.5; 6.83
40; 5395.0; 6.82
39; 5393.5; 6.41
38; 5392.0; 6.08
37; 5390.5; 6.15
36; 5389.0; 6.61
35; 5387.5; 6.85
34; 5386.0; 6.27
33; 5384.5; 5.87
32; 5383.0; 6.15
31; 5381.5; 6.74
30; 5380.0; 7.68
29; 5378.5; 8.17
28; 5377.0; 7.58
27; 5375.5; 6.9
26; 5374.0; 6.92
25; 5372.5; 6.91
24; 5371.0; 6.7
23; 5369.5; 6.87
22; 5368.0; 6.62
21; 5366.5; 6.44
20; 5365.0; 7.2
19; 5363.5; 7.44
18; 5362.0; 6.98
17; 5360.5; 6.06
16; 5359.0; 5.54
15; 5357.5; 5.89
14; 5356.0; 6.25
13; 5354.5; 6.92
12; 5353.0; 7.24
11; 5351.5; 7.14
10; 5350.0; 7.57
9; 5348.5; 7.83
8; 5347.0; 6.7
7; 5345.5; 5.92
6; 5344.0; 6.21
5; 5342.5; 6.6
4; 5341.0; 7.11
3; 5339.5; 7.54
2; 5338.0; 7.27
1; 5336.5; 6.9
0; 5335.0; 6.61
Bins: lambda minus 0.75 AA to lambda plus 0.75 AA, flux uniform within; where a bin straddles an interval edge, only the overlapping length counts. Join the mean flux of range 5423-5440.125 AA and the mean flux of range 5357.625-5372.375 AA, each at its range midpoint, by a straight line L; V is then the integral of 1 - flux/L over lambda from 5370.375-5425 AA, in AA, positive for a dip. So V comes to -2.8 AA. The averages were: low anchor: 6.63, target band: 6.65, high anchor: 6.02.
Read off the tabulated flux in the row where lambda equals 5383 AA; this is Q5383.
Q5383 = 6.15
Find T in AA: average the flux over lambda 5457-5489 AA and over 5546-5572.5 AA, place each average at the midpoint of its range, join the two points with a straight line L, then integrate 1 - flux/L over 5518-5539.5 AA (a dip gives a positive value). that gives 0.6 AA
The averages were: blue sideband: 7.41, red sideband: 6.27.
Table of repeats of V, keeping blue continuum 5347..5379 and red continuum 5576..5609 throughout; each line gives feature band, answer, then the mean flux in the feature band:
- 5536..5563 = 4.2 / 5.92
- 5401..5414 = 0.6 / 6.63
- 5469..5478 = -0.5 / 7.38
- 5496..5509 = -0.3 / 7.13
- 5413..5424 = 0.4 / 6.65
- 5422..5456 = 2.1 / 6.52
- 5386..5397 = 0.6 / 6.51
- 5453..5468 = -1.3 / 7.57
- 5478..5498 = -0.8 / 7.25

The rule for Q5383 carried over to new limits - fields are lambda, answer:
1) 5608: 6.27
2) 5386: 6.27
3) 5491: 6.66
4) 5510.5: 7.66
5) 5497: 7.66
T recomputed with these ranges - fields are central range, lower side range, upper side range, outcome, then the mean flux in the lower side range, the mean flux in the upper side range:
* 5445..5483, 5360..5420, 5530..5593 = -4.9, 6.7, 6.43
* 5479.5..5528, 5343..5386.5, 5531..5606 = -3.6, 6.79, 6.53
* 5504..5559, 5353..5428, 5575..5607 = 4.4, 6.63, 7.04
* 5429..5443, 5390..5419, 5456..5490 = 1.9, 6.53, 7.39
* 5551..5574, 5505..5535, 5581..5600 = 1.2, 6.87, 6.68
